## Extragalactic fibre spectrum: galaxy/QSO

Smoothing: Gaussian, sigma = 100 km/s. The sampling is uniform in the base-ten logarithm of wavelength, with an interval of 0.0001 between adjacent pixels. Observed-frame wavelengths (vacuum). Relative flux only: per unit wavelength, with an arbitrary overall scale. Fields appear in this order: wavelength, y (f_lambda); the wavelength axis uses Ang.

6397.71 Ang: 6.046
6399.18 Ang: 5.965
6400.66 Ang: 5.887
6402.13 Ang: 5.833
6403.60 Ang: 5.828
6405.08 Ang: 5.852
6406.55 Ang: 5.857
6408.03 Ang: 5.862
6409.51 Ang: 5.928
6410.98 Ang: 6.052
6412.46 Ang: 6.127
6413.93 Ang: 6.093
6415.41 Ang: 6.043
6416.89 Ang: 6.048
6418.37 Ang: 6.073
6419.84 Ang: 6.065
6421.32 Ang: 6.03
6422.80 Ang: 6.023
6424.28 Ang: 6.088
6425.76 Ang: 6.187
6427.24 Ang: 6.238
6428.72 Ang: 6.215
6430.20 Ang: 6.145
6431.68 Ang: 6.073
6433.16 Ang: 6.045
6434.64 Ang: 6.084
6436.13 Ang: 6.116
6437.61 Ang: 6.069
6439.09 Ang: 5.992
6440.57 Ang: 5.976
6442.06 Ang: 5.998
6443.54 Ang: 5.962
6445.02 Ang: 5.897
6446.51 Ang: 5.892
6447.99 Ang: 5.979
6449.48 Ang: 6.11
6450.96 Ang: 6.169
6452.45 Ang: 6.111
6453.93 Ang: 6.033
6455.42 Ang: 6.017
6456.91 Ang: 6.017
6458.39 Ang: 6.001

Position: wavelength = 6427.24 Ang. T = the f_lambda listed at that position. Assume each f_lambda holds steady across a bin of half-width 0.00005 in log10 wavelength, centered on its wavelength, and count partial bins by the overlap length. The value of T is 6.238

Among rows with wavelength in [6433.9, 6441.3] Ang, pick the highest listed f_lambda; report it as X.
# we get 6.116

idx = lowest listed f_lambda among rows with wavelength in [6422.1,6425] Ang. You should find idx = 6.023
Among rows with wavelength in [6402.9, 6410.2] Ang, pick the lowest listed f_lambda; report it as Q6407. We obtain 5.828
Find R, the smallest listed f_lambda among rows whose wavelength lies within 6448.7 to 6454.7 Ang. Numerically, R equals 6.033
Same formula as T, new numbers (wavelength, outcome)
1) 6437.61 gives 6.069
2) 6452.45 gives 6.111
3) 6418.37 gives 6.073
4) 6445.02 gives 5.897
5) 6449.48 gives 6.11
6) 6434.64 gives 6.084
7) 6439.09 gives 5.992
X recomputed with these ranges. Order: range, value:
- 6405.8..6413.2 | 6.127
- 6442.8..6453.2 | 6.169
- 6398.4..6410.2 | 5.965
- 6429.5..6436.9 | 6.145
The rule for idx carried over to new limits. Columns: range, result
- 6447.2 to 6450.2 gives 5.979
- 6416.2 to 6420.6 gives 6.048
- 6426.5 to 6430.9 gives 6.145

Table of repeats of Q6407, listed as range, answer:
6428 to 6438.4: 6.045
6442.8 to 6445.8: 5.897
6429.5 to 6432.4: 6.073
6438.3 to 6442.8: 5.976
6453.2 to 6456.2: 6.017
